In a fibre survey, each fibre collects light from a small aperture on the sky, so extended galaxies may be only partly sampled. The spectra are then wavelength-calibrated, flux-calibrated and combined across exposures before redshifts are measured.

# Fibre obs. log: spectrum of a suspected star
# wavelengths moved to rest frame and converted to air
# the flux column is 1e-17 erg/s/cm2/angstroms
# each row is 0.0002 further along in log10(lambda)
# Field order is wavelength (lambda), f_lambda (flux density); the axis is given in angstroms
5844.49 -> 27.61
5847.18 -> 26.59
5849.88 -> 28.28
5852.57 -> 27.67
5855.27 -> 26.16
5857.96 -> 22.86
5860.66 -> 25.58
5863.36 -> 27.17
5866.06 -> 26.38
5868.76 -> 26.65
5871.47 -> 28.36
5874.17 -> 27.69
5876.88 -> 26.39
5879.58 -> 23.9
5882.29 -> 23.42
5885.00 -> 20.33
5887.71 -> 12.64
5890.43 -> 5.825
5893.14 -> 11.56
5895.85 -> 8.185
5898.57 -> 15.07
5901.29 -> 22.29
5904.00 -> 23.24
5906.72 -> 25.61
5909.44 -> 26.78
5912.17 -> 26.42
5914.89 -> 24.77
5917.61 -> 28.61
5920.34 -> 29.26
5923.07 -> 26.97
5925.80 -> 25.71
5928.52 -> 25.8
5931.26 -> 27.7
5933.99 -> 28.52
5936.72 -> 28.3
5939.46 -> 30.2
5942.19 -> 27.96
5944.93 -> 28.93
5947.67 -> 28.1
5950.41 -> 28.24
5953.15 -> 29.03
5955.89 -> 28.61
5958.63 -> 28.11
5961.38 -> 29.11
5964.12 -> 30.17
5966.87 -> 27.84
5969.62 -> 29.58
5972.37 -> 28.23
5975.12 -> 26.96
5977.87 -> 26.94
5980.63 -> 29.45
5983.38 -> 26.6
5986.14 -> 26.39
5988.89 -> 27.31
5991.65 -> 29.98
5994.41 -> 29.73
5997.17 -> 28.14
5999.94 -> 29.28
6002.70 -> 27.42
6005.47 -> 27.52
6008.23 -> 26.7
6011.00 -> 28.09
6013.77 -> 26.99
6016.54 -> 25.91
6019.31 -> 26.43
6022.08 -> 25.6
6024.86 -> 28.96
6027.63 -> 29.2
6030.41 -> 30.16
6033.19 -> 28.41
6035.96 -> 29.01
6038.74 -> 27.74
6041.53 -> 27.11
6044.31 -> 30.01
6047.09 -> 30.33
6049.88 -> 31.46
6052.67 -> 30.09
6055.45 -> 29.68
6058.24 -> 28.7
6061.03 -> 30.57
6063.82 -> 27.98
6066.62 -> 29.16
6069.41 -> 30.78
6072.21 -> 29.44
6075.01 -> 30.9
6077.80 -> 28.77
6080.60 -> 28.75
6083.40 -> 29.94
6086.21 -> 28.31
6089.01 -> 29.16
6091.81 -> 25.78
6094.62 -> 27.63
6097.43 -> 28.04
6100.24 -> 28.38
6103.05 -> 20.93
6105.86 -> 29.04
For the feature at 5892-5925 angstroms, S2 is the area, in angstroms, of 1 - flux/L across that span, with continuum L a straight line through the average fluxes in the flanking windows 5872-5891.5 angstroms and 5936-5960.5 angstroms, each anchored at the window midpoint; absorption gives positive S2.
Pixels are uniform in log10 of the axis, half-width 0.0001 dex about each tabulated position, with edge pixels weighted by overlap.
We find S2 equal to 2.09 angstroms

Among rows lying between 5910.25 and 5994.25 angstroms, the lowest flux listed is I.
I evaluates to 24.77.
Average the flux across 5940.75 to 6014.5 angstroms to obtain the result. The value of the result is 28.2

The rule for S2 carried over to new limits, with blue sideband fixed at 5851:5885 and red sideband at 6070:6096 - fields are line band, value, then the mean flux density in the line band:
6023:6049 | -0.77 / 29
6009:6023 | 0.62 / 26.6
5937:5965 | -1.91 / 28.8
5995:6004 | -0.25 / 28.4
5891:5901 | 5.31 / 12.3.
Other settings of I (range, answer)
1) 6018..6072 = 25.6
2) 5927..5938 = 25.8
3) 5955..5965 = 28.11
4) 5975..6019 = 25.91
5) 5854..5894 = 5.825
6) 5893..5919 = 8.185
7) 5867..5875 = 26.65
